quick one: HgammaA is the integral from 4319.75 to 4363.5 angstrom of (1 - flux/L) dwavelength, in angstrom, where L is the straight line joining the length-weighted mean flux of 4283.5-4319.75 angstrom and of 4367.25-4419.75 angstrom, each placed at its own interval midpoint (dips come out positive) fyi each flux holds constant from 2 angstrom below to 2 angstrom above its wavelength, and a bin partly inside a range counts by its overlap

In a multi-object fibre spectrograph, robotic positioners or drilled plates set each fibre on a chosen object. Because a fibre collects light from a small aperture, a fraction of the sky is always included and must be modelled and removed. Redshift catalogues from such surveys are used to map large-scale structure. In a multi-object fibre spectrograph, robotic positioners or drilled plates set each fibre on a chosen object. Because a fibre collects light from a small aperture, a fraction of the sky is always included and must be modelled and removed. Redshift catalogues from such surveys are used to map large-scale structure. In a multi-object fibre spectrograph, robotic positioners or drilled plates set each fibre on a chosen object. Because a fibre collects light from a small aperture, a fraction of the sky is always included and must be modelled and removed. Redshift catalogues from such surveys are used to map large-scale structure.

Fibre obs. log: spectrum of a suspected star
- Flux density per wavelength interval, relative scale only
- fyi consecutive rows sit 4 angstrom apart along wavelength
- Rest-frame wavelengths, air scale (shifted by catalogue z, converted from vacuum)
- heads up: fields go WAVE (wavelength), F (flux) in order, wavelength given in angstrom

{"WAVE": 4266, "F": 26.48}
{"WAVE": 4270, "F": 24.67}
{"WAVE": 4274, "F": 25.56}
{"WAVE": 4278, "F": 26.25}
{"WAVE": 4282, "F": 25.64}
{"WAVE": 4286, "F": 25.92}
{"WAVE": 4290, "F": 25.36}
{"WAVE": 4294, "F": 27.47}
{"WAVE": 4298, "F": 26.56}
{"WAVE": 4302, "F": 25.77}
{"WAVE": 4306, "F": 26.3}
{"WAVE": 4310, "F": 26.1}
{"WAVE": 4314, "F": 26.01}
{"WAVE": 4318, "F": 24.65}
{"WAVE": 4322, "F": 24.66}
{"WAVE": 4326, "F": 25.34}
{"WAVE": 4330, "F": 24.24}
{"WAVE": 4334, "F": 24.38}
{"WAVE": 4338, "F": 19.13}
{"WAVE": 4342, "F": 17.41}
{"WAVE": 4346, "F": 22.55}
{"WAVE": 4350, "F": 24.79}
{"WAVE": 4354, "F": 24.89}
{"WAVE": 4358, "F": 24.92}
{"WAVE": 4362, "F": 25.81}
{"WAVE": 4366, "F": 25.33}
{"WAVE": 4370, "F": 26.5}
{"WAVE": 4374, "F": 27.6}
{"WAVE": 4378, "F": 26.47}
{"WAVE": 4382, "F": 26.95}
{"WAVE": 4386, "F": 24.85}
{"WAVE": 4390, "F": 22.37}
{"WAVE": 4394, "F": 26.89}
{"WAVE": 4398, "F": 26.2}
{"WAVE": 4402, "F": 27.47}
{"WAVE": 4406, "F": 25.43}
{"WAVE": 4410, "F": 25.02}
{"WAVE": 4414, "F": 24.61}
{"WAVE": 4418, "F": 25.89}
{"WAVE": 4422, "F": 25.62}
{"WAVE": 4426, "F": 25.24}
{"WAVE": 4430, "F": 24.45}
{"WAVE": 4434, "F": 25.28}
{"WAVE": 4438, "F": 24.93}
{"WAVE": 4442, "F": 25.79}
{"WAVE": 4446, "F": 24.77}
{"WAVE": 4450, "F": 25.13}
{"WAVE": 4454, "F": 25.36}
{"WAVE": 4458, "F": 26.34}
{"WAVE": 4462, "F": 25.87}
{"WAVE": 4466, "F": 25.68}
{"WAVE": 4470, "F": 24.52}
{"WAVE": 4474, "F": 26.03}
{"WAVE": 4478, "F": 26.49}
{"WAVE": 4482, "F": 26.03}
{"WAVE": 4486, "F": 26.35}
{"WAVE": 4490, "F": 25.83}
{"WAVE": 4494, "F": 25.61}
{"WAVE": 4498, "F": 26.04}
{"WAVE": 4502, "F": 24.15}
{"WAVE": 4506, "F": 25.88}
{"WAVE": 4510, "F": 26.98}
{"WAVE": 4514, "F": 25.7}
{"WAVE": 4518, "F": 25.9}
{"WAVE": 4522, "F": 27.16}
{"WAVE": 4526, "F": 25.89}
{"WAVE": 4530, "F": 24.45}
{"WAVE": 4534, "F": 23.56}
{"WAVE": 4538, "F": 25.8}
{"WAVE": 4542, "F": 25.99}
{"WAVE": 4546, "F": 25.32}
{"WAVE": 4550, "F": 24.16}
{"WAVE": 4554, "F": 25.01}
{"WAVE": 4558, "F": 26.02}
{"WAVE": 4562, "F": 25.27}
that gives 4.2 angstrom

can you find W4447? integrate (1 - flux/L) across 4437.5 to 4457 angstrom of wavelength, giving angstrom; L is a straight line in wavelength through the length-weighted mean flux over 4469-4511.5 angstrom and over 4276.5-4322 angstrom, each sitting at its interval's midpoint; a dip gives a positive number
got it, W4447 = 0.4 angstrom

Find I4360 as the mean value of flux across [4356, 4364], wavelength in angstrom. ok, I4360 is 25.4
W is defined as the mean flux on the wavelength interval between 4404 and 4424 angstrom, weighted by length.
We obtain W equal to 25.3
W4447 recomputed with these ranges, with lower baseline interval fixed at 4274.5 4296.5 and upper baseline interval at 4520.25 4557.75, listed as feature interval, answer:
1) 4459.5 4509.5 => -0.6 angstrom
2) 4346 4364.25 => 0.7 angstrom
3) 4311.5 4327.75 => 0.5 angstrom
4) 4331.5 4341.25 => 1.7 angstrom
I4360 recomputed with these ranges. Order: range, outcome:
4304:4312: 26.2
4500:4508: 25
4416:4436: 25.3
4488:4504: 25.4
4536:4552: 25.3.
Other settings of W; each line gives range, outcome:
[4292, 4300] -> 27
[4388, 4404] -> 25.7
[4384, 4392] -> 23.6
